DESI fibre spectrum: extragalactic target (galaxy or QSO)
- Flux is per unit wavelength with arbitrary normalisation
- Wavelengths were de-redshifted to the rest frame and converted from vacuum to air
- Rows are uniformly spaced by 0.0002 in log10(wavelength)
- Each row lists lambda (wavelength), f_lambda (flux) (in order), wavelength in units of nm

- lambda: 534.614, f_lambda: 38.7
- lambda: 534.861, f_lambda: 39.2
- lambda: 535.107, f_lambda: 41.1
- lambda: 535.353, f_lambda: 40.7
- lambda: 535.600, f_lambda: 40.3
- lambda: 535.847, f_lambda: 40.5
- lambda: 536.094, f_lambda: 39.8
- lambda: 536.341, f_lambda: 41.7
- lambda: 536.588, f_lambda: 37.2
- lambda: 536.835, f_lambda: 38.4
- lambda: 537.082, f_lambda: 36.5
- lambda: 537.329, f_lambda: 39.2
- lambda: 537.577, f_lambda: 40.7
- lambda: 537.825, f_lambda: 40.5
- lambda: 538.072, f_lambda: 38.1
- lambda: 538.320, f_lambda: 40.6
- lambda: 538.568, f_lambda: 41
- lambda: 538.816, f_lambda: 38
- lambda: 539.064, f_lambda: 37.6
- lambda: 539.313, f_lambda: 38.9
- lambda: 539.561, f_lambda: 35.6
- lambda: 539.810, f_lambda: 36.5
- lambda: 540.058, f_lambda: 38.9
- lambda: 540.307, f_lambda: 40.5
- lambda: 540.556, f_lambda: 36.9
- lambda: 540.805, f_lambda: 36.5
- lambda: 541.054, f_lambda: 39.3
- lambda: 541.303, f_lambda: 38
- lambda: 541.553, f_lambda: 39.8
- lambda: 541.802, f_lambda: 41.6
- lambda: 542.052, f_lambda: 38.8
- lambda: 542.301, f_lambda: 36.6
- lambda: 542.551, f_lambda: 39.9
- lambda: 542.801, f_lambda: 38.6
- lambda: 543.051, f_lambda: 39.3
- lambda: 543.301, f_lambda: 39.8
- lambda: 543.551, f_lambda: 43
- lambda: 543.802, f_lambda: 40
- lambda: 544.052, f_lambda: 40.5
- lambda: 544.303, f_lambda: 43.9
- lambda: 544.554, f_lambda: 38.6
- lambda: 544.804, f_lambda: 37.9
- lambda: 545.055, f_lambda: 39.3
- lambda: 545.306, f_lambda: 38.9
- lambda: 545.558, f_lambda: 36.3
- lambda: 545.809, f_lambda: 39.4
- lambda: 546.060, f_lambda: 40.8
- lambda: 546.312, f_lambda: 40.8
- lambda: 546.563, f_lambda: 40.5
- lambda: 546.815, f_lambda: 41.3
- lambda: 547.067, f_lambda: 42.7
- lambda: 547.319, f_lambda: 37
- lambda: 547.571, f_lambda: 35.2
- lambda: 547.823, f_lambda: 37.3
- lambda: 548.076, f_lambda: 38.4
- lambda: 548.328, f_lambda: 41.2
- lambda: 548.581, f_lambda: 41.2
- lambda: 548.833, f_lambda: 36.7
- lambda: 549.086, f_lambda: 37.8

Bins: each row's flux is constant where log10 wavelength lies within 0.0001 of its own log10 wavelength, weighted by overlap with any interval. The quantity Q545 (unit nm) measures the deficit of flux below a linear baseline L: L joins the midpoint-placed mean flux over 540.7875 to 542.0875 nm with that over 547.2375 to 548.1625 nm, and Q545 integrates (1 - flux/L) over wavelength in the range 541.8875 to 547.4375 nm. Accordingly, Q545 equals -0.25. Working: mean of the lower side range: 39.2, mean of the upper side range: 36.9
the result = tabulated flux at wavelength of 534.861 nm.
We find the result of 39.2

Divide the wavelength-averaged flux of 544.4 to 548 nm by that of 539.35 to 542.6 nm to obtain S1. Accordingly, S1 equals 1.0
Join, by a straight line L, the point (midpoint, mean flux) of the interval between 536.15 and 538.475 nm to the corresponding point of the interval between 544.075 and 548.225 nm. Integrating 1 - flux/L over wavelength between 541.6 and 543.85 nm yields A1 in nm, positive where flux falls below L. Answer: -0.03 nm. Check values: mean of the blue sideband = 39.3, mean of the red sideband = 39.3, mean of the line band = 39.7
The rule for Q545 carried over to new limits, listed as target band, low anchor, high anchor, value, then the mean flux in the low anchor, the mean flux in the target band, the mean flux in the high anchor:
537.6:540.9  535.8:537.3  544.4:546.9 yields 0.05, 39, 38.5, 39.4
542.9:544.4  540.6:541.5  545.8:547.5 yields -0.07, 38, 41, 40.3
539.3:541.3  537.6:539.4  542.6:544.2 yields 0.09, 39.3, 37.8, 40.2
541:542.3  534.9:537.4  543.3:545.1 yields 0.03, 39.5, 39.2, 40.5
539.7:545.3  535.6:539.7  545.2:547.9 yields -0.03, 39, 39.3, 39.1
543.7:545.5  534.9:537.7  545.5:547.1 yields 0.02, 39.6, 39.7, 40.3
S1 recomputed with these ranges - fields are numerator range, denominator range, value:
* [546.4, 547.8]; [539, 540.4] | 1.03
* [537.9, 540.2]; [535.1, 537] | 0.97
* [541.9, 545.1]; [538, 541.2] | 1.04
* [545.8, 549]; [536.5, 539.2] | 1.01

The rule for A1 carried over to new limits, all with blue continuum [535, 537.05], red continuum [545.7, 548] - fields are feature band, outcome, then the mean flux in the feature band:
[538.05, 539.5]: 0.03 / 38.9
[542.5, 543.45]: 0.00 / 39.5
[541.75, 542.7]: 0.01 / 39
